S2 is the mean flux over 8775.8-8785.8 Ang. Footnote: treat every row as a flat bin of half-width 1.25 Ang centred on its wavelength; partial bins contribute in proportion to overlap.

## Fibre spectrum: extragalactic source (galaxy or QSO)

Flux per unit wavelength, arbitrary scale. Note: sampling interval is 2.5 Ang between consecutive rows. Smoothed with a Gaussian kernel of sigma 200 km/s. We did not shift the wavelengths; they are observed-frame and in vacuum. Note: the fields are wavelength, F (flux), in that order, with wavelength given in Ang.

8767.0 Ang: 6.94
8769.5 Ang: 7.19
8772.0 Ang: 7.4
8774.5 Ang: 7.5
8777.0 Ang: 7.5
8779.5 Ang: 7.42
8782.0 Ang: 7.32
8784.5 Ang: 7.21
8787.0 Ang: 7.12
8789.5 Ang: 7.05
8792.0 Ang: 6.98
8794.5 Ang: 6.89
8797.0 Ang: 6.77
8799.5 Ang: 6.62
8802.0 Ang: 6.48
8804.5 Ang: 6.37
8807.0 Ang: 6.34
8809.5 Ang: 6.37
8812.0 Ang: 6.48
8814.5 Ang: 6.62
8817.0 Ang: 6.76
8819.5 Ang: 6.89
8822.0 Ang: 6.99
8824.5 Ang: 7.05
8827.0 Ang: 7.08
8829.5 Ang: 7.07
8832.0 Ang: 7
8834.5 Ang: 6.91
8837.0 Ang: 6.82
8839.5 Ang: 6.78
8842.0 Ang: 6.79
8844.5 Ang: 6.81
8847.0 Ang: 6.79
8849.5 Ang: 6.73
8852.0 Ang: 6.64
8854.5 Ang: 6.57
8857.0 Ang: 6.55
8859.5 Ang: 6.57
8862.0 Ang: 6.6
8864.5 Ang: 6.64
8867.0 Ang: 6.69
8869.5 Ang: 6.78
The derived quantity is 7.36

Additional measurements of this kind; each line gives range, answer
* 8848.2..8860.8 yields 6.61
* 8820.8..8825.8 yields 7.02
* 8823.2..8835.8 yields 7.02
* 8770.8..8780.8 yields 7.45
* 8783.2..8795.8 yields 7.05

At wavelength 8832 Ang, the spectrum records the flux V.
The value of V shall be 7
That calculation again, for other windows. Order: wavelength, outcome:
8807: 6.34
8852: 6.64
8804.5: 6.37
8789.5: 7.05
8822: 6.99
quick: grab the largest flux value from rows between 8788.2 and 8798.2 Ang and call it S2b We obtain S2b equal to 7.05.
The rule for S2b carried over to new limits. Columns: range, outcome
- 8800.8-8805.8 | 6.48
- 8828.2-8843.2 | 7.07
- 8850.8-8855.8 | 6.64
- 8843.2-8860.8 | 6.81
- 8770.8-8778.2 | 7.5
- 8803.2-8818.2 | 6.76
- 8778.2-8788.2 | 7.42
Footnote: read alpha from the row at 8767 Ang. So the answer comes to 6.94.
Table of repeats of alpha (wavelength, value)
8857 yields 6.55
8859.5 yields 6.57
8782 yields 7.32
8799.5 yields 6.62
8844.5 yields 6.81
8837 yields 6.82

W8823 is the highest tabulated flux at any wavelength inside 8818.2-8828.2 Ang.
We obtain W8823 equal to 7.08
